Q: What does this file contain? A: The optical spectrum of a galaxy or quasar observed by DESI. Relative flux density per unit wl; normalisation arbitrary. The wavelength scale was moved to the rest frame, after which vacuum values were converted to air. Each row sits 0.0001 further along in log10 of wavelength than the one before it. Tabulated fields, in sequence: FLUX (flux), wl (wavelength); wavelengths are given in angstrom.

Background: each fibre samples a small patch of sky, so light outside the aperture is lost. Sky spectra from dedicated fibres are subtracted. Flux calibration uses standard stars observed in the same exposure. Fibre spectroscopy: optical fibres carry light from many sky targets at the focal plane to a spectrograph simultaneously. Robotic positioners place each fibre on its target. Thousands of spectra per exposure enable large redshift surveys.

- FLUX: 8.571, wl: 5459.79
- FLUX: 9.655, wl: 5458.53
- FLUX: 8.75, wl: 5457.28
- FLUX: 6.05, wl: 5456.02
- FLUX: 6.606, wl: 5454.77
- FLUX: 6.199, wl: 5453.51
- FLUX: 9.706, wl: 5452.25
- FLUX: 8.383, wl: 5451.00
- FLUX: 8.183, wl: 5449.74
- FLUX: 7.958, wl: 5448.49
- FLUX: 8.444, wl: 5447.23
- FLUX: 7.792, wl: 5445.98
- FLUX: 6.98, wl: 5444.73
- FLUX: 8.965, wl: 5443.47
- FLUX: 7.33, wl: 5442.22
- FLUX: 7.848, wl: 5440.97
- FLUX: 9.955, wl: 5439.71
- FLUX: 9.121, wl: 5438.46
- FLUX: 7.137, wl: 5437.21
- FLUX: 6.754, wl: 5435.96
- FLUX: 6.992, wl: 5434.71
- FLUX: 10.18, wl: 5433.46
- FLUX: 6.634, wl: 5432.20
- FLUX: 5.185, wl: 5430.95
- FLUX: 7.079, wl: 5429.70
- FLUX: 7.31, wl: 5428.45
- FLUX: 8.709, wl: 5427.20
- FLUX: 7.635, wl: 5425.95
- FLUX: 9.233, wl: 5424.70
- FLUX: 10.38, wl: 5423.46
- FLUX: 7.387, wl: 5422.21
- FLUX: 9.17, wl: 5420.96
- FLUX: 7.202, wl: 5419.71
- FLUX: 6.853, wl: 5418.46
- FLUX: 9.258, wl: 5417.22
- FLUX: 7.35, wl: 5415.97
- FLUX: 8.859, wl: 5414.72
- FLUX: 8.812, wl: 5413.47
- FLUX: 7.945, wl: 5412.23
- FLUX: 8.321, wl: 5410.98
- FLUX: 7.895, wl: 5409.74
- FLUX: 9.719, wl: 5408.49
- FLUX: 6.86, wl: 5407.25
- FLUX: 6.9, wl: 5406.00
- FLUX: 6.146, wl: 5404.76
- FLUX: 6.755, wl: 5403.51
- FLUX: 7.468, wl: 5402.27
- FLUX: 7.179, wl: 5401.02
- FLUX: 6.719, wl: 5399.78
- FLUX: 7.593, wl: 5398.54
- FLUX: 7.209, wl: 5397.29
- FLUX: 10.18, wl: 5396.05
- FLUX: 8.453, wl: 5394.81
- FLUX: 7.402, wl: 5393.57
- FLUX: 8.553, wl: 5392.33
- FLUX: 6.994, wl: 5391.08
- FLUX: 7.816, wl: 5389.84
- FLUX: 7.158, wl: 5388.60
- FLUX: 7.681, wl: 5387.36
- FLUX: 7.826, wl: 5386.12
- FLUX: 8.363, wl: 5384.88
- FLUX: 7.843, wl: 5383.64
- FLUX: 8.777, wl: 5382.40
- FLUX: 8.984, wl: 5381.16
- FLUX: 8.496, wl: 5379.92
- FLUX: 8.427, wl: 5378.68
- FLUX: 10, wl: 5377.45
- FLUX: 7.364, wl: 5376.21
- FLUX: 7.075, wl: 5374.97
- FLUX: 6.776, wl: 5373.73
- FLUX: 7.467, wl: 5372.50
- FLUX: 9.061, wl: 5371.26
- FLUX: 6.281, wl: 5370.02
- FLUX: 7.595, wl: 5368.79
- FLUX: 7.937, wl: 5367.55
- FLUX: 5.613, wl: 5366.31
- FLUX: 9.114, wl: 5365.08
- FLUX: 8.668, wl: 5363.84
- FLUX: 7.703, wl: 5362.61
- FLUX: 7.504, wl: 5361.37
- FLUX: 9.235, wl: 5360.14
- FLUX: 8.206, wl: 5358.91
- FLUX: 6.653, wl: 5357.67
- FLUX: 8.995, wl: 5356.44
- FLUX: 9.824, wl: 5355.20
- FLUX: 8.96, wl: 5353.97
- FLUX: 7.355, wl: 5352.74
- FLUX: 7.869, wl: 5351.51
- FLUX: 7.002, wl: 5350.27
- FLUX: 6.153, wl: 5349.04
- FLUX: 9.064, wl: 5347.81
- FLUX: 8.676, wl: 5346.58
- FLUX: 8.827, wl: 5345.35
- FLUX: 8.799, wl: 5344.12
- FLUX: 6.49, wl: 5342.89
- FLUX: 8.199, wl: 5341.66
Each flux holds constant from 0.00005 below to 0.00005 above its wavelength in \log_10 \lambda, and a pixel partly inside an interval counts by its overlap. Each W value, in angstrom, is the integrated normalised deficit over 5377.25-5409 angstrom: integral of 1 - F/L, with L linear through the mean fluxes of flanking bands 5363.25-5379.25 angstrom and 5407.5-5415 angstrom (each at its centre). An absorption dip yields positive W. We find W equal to 1.2 angstrom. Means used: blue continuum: 7.8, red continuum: 8.5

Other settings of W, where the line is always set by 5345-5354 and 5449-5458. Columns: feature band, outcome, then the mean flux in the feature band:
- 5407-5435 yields -1.04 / 8.07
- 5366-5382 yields 0.06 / 7.83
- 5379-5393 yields -0.37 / 8.05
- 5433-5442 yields -0.53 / 8.21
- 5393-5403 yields 0.07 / 7.77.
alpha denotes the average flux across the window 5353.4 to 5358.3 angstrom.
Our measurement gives 8.59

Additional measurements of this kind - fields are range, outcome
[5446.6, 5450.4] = 8.19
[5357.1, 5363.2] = 7.87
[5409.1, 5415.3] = 8.37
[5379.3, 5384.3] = 8.52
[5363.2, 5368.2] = 7.83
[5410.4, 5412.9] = 8.15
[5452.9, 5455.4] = 6.41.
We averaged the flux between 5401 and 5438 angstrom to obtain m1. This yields 7.79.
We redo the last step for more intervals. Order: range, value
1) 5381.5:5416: 7.83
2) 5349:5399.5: 7.97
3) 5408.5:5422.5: 8.18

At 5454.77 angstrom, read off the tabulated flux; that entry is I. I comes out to 6.606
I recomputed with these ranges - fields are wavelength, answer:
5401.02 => 7.179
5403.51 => 6.755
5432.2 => 6.634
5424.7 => 9.233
